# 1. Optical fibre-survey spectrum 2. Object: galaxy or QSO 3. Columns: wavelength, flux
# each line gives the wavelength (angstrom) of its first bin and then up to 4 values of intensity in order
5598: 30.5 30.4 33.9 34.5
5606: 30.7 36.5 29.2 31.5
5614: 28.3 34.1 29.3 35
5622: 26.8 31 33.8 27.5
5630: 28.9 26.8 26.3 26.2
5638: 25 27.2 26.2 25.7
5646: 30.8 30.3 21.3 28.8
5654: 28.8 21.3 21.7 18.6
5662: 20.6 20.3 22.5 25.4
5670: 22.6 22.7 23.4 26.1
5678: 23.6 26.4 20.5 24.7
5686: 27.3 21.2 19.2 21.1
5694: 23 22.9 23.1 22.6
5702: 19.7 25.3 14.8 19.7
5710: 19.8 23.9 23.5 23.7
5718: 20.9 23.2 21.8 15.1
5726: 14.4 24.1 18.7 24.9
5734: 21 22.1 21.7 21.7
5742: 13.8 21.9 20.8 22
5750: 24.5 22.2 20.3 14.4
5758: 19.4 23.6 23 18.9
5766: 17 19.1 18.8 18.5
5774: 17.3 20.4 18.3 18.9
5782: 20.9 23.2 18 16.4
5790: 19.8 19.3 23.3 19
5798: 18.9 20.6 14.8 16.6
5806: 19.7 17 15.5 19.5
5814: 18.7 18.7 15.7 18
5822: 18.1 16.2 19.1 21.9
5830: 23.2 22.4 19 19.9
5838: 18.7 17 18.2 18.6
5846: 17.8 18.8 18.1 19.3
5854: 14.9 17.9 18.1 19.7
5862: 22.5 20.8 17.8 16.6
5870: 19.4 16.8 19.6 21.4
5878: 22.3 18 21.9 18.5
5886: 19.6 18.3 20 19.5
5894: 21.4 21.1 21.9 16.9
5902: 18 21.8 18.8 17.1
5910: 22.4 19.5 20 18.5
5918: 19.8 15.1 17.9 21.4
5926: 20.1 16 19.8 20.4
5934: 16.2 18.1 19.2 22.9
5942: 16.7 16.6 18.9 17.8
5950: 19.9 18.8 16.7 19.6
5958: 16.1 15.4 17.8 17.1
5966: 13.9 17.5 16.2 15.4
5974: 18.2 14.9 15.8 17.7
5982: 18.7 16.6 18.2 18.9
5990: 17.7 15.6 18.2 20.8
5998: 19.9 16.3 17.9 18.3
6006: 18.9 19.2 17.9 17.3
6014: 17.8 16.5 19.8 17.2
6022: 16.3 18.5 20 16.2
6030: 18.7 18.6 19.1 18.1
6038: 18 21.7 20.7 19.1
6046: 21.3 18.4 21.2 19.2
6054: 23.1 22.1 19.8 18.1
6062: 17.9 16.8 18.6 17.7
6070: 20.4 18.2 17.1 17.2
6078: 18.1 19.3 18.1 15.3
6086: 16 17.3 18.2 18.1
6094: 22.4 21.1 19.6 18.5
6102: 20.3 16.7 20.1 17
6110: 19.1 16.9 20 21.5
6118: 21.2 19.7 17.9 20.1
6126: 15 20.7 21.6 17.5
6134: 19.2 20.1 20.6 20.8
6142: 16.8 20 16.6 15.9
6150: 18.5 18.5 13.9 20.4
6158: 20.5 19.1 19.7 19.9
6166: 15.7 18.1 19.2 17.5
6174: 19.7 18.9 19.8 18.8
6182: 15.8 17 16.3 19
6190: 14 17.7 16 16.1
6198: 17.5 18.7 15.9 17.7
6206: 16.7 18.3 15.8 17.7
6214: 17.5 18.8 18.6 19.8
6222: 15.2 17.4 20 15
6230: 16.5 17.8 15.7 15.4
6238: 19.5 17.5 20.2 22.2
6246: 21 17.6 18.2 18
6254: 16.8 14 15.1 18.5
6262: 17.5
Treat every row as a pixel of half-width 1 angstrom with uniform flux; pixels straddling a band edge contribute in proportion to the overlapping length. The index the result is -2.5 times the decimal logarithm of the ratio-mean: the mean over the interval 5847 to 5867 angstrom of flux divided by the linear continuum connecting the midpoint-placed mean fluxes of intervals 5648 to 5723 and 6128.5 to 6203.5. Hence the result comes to 0.12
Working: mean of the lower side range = 22.7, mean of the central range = 18.8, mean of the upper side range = 18.2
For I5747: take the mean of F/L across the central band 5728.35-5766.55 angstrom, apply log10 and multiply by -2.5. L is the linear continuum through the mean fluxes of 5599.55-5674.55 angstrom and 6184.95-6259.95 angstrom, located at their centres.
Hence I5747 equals 0.23 mag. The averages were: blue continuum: 27.5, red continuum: 17.5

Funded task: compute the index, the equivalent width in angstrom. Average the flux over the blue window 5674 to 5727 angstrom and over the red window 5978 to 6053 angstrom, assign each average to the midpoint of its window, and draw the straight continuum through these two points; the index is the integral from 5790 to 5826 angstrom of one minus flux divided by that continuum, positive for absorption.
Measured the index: 4.2 angstrom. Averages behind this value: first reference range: 21.9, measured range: 18.3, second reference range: 18.5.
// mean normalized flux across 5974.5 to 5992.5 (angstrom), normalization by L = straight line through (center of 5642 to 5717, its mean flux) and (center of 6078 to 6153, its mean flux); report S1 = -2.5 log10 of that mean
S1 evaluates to 0.17 mag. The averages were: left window 23.2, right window 18.8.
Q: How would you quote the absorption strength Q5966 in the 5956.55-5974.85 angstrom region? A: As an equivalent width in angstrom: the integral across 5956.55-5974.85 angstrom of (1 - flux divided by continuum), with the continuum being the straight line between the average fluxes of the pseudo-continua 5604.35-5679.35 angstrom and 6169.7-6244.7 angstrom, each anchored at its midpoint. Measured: 4.4 angstrom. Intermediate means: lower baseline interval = 27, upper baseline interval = 17.6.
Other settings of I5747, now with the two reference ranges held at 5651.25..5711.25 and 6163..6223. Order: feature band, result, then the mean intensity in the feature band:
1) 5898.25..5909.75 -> 0.08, 19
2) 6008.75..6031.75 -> 0.08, 17.9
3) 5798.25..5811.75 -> 0.21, 17.6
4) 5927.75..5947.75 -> 0.09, 18.5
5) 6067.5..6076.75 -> 0.04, 18.2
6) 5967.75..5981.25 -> 0.19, 16.5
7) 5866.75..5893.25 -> 0.07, 19.4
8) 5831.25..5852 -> 0.12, 18.8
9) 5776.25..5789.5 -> 0.12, 19.4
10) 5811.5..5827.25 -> 0.18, 18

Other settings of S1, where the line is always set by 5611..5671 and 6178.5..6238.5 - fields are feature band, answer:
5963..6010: 0.20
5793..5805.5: 0.26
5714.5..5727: 0.26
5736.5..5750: 0.21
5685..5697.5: 0.15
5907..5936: 0.17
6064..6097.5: 0.06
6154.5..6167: -0.06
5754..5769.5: 0.26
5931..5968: 0.20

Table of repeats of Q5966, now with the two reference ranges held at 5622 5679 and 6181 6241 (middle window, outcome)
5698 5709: 1.8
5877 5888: 1.1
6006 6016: 1.1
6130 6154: -0.4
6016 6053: 1.6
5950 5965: 2.4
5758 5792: 6.0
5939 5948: 1.1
